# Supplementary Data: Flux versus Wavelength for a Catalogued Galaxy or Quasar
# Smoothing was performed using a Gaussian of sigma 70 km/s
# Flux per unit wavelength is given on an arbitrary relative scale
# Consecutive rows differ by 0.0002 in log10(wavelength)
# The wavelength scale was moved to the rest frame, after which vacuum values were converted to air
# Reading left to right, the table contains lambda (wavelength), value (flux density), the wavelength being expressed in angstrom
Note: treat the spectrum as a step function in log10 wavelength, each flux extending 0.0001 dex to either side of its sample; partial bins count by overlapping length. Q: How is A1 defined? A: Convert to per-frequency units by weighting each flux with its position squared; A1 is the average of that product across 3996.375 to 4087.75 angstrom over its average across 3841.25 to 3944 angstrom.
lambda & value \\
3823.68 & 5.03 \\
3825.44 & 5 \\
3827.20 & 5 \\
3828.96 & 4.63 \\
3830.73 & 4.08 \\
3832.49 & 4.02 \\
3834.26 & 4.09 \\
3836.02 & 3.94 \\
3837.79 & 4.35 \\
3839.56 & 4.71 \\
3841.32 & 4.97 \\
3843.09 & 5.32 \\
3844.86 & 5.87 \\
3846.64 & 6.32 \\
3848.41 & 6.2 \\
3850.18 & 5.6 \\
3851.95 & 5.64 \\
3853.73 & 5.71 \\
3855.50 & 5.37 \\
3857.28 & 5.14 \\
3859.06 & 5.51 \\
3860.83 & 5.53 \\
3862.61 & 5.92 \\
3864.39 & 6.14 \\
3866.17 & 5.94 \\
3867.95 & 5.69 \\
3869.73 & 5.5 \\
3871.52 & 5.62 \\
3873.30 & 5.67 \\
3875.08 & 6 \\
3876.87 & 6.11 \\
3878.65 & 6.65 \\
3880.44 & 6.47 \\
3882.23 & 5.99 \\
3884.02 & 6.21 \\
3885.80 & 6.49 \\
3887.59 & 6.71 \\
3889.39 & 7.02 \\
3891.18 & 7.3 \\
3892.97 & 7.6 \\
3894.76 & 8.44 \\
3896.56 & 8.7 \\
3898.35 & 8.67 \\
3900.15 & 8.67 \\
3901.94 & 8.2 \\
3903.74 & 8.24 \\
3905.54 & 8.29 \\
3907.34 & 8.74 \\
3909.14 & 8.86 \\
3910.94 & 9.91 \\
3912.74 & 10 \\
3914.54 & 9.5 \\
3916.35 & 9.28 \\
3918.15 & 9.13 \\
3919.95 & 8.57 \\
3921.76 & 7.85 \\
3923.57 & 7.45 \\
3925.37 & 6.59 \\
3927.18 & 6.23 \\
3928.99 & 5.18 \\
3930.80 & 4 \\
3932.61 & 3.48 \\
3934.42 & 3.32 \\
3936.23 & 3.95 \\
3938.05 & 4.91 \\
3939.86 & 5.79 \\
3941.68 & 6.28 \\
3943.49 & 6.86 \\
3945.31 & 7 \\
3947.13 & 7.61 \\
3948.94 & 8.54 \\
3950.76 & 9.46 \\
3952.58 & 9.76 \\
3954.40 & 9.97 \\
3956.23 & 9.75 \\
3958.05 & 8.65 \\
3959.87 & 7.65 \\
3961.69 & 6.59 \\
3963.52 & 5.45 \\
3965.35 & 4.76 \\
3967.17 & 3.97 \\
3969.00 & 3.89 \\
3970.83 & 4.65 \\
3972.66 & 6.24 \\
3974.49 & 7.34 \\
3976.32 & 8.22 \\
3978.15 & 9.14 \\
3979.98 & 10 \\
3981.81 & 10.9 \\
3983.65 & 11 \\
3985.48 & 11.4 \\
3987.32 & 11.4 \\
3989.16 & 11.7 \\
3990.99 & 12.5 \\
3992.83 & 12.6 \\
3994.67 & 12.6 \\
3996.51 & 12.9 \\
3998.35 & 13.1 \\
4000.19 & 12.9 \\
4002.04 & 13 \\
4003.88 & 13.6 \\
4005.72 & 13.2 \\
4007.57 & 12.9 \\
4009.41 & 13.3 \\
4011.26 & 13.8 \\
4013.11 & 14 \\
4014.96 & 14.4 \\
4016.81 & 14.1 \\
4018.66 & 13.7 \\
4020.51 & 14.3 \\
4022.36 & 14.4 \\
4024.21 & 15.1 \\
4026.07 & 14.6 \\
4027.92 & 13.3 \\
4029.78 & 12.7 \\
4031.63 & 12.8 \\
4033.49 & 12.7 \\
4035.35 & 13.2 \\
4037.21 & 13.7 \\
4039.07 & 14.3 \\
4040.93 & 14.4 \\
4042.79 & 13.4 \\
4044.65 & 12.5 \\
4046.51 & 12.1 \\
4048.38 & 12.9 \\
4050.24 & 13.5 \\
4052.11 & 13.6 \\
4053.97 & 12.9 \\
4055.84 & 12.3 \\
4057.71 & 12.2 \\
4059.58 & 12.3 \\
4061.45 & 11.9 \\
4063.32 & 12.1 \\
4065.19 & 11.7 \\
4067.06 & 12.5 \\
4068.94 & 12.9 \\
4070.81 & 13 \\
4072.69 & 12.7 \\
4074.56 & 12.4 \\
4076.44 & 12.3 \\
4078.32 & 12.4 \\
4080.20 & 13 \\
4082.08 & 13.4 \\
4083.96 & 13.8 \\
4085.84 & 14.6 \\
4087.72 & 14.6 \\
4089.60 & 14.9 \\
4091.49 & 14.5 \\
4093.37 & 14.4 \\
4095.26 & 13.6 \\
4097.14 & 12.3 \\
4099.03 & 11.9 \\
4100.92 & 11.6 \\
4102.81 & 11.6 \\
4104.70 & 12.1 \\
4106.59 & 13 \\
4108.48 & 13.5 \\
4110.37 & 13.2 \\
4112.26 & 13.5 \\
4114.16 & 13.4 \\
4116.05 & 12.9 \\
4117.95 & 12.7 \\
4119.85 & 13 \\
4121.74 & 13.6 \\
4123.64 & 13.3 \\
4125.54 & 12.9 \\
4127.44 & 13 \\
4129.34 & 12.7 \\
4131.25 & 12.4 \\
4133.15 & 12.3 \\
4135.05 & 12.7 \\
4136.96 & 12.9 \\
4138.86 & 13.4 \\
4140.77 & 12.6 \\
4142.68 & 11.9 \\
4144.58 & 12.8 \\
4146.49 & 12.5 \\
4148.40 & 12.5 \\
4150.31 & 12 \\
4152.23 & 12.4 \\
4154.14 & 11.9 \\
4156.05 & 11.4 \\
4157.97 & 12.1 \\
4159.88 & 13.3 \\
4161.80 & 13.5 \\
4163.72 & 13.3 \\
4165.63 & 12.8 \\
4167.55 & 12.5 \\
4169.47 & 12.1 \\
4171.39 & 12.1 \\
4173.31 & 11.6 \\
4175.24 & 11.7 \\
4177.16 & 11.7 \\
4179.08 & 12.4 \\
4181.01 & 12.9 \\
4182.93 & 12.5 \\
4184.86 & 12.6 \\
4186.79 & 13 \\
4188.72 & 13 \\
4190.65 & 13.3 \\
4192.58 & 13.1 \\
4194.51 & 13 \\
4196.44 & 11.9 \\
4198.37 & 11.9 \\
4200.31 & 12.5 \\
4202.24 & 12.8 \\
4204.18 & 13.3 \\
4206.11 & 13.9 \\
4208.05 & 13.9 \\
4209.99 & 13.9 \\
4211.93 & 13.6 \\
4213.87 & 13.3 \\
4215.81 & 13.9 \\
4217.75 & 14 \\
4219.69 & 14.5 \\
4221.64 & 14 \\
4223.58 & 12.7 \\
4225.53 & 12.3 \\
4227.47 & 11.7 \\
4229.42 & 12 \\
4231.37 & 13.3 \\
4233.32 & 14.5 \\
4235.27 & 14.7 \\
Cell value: 2.1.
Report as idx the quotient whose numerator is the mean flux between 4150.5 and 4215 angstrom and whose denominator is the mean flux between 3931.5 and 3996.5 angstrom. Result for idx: 1.6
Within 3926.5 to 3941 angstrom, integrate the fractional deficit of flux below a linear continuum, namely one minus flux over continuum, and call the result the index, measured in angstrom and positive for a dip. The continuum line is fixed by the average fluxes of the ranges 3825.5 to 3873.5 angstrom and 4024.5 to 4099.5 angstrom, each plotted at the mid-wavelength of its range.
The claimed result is 6.5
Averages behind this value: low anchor 5.27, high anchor 13.1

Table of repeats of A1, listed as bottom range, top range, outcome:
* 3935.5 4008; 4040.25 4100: 1.51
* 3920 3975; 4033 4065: 2.10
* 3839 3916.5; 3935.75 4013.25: 1.45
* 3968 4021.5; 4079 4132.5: 1.21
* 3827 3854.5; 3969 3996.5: 2.11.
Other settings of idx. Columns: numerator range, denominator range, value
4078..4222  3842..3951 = 1.91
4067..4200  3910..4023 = 1.38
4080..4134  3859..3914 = 1.84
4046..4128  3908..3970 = 1.83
